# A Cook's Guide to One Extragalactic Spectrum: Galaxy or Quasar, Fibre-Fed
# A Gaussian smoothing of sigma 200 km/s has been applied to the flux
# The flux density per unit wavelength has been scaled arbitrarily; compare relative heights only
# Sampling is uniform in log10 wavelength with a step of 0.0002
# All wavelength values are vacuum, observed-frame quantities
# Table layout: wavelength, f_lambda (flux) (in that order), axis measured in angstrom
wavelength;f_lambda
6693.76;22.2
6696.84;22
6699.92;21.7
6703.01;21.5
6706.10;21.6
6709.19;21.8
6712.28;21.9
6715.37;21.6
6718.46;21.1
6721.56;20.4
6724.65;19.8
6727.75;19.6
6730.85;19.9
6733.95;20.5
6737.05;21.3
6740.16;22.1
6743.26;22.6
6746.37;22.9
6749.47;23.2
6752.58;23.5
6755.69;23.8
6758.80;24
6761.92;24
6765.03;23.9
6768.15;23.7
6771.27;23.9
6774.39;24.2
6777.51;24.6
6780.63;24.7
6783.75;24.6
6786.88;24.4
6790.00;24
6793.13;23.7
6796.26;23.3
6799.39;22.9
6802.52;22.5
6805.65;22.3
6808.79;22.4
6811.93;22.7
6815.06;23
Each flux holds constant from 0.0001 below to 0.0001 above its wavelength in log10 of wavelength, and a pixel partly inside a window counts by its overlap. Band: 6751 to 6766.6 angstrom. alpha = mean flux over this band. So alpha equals 23.8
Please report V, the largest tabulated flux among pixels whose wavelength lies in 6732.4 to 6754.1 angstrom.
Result 23.5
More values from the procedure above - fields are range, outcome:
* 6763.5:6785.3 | 24.7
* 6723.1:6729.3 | 19.8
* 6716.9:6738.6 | 21.3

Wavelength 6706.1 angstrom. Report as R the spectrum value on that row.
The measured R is 21.6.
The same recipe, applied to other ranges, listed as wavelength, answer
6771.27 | 23.9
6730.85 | 19.9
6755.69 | 23.8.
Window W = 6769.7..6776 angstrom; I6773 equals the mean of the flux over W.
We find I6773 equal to 24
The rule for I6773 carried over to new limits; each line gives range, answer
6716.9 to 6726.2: 20.4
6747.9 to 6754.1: 23.4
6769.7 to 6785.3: 24.4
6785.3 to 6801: 23.7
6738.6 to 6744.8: 22.3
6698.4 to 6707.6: 21.6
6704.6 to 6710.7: 21.7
